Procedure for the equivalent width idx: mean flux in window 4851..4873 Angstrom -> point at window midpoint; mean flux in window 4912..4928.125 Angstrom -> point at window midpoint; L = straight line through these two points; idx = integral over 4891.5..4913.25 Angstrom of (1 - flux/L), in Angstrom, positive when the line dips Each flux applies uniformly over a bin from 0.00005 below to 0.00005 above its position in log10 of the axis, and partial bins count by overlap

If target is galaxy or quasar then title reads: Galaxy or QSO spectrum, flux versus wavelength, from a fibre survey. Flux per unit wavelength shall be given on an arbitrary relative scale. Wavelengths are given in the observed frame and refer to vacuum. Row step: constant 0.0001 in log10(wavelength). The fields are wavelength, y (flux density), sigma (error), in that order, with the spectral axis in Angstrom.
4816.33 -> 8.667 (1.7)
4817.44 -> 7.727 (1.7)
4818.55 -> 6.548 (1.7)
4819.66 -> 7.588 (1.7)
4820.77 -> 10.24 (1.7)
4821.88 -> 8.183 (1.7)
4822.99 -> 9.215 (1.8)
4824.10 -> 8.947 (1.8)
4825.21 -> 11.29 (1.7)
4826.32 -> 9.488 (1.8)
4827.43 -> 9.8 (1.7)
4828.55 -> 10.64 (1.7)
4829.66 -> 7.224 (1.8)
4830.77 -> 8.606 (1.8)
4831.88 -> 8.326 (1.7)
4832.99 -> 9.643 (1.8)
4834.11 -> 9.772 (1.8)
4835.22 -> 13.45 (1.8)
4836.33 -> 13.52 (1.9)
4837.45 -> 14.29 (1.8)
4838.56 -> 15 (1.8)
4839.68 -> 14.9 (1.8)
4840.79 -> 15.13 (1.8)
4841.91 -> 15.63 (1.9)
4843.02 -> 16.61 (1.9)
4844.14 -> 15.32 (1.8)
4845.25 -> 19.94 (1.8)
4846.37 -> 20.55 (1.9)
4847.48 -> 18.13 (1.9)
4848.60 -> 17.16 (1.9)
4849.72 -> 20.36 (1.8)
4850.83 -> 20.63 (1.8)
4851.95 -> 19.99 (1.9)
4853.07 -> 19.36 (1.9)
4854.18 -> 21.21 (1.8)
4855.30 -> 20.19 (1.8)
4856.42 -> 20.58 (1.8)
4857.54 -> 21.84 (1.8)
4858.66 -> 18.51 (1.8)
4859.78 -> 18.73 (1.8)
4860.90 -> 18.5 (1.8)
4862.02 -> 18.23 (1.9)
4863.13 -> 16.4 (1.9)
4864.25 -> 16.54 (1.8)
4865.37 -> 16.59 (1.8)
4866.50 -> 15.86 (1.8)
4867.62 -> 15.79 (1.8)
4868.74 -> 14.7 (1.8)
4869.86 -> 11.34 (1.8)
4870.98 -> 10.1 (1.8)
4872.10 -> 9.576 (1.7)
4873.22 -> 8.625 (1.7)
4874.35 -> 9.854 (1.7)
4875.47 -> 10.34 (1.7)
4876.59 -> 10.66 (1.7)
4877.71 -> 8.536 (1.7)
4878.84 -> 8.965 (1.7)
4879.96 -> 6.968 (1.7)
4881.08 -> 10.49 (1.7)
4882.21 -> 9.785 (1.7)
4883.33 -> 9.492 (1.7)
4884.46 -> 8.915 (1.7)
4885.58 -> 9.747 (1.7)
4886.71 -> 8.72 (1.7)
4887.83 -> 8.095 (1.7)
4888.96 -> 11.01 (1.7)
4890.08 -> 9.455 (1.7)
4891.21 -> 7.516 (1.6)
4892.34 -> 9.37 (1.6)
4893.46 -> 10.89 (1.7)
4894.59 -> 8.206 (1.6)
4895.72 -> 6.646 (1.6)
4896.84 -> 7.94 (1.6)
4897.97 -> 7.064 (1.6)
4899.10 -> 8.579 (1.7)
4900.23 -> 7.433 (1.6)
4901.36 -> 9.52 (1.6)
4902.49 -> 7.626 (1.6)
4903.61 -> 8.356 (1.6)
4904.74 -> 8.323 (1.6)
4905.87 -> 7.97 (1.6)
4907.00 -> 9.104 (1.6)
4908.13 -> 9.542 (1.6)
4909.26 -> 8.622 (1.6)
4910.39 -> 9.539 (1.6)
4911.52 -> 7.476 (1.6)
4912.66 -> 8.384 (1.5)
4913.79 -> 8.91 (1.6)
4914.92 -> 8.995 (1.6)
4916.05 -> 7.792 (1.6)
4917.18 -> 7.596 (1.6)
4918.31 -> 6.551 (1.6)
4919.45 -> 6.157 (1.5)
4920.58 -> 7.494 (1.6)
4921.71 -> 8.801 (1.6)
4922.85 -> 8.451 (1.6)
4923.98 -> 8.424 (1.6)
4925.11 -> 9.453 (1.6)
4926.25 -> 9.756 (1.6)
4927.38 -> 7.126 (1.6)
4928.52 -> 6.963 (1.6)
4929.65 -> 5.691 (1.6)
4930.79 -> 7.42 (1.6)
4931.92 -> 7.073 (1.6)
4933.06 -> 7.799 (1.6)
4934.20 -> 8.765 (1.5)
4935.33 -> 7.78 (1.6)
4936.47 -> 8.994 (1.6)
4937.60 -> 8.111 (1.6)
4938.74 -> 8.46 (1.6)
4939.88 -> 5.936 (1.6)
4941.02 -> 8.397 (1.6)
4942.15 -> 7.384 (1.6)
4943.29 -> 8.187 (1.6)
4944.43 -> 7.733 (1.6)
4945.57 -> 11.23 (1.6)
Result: 4.6 Angstrom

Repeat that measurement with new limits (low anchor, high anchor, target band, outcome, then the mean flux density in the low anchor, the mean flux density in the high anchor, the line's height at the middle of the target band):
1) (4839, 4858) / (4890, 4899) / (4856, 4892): 2.0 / 18.6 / 8.33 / 12.9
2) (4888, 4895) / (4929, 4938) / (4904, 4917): 0.0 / 9.36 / 7.7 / 8.61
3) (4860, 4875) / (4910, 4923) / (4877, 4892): 3.6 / 14.1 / 7.97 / 12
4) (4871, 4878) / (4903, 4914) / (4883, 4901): 0.9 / 9.68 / 8.61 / 9.13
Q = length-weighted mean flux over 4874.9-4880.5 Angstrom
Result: 9.11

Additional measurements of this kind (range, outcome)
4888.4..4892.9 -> 9.34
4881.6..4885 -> 9.39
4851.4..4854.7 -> 20.2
